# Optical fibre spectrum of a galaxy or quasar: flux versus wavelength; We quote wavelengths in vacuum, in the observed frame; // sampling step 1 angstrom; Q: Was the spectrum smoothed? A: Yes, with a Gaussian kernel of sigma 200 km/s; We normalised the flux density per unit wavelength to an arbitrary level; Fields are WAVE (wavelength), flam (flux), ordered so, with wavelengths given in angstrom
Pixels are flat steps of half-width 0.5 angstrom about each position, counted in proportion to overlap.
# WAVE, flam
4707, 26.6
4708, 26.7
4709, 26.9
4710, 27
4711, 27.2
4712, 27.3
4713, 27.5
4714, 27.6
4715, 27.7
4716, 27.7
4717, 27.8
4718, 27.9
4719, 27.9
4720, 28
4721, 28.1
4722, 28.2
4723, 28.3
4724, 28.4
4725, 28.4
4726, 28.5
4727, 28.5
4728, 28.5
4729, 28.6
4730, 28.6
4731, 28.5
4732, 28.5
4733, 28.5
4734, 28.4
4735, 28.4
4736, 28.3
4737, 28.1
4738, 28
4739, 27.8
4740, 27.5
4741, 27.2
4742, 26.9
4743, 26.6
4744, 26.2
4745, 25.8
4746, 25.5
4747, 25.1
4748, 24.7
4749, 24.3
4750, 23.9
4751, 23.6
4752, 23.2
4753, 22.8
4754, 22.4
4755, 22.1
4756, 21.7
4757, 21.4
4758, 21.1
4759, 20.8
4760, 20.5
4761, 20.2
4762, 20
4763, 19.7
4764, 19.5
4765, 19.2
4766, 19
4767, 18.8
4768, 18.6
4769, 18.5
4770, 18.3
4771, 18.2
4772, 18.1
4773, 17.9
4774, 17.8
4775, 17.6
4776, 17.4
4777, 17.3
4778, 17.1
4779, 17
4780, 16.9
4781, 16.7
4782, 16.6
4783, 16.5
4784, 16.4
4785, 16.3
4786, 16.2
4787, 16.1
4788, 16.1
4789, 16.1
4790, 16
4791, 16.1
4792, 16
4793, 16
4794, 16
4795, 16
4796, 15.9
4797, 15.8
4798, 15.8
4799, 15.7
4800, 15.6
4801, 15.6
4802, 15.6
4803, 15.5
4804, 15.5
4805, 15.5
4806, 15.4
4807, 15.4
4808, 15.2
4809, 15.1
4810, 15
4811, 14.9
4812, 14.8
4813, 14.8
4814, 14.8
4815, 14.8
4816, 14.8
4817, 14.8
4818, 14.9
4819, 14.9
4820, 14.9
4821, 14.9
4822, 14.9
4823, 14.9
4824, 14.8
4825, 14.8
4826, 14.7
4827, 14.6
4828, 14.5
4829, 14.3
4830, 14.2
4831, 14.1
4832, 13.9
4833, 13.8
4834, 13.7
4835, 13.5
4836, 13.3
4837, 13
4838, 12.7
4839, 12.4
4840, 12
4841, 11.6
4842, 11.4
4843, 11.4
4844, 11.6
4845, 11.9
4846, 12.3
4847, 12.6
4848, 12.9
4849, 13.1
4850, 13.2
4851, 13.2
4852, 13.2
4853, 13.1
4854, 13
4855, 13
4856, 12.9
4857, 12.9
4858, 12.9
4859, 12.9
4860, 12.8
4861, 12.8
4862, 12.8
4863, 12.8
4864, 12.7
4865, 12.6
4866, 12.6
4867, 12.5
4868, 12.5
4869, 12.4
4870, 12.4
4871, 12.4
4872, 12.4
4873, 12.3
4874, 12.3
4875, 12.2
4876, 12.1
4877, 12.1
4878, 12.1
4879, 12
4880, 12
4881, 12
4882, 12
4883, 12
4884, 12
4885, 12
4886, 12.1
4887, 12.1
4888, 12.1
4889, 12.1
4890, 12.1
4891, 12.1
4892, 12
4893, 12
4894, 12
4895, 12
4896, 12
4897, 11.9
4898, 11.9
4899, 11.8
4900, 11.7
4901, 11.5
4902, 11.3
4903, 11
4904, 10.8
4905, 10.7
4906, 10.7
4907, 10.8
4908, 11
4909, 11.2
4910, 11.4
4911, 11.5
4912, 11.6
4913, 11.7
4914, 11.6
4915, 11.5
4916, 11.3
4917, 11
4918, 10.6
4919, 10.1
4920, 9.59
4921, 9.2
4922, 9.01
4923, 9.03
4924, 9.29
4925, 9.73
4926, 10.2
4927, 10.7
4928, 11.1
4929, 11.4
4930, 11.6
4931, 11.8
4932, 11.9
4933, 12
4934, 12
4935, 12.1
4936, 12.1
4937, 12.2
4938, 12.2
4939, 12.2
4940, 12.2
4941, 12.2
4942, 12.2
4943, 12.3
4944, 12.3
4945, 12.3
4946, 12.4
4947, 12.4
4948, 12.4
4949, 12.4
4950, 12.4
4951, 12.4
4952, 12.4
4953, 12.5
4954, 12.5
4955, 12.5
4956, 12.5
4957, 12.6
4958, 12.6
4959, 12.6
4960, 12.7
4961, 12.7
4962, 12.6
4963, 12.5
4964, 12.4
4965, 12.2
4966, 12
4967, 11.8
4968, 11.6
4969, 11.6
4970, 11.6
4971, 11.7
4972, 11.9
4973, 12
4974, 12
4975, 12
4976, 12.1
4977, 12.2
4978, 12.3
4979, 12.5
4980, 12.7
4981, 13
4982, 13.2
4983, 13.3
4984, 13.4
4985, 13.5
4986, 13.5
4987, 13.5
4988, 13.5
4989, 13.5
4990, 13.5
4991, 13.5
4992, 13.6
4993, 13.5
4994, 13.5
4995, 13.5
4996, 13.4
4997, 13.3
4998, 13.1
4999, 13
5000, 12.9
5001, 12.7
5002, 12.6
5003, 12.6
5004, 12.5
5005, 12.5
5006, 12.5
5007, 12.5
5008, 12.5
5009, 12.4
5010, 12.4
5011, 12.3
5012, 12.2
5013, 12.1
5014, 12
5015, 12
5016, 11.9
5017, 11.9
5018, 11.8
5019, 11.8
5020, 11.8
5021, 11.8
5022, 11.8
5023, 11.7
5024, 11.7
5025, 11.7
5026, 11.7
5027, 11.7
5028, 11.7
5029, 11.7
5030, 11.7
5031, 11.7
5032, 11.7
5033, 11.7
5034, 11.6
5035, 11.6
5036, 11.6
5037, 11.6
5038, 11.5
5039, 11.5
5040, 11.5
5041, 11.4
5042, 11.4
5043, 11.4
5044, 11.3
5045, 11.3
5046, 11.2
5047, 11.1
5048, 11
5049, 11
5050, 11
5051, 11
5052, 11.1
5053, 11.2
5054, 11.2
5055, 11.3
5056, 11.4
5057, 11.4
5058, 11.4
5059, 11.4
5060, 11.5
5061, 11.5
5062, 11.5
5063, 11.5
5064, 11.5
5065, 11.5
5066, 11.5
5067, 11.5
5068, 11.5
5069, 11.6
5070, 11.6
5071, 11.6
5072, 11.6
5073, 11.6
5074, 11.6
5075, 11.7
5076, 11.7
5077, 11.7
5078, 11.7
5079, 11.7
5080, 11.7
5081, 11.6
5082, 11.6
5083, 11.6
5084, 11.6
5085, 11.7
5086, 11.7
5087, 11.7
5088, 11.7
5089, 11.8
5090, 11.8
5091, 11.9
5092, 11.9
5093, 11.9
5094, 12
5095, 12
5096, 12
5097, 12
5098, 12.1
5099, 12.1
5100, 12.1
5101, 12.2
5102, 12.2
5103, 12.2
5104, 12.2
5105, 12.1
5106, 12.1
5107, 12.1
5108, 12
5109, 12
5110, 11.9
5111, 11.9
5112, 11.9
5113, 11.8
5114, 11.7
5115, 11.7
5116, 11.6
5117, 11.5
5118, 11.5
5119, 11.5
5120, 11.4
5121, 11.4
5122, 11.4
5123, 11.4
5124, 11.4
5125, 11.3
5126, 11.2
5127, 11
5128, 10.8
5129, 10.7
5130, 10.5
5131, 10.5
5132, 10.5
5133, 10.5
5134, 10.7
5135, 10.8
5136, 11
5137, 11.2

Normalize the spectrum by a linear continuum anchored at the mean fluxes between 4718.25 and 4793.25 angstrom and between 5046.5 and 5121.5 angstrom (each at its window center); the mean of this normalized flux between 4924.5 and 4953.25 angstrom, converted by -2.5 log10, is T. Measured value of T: 0.34 mag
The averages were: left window 22.4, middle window 11.9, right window 11.7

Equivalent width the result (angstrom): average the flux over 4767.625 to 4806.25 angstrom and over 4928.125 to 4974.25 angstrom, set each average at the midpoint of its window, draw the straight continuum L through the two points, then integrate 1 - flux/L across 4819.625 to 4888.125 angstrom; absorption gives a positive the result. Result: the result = 8.7 angstrom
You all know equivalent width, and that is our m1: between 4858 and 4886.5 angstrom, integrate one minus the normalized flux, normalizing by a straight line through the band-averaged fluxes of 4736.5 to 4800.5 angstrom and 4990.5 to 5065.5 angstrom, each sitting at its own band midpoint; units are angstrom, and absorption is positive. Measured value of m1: 7.5 angstrom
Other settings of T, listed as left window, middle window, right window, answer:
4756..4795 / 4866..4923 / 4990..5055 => 0.28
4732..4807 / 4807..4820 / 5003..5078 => 0.25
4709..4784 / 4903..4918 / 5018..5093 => 0.47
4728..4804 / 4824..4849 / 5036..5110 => 0.38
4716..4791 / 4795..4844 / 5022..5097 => 0.37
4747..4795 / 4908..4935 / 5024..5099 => 0.36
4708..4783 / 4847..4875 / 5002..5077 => 0.44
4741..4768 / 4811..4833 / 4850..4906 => 0.15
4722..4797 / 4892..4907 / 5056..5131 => 0.46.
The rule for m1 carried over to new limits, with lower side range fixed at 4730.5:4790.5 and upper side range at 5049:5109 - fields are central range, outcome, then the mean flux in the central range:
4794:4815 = 4.93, 15.4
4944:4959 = 3.03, 12.4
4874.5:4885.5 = 3.55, 12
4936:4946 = 2.32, 12.2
